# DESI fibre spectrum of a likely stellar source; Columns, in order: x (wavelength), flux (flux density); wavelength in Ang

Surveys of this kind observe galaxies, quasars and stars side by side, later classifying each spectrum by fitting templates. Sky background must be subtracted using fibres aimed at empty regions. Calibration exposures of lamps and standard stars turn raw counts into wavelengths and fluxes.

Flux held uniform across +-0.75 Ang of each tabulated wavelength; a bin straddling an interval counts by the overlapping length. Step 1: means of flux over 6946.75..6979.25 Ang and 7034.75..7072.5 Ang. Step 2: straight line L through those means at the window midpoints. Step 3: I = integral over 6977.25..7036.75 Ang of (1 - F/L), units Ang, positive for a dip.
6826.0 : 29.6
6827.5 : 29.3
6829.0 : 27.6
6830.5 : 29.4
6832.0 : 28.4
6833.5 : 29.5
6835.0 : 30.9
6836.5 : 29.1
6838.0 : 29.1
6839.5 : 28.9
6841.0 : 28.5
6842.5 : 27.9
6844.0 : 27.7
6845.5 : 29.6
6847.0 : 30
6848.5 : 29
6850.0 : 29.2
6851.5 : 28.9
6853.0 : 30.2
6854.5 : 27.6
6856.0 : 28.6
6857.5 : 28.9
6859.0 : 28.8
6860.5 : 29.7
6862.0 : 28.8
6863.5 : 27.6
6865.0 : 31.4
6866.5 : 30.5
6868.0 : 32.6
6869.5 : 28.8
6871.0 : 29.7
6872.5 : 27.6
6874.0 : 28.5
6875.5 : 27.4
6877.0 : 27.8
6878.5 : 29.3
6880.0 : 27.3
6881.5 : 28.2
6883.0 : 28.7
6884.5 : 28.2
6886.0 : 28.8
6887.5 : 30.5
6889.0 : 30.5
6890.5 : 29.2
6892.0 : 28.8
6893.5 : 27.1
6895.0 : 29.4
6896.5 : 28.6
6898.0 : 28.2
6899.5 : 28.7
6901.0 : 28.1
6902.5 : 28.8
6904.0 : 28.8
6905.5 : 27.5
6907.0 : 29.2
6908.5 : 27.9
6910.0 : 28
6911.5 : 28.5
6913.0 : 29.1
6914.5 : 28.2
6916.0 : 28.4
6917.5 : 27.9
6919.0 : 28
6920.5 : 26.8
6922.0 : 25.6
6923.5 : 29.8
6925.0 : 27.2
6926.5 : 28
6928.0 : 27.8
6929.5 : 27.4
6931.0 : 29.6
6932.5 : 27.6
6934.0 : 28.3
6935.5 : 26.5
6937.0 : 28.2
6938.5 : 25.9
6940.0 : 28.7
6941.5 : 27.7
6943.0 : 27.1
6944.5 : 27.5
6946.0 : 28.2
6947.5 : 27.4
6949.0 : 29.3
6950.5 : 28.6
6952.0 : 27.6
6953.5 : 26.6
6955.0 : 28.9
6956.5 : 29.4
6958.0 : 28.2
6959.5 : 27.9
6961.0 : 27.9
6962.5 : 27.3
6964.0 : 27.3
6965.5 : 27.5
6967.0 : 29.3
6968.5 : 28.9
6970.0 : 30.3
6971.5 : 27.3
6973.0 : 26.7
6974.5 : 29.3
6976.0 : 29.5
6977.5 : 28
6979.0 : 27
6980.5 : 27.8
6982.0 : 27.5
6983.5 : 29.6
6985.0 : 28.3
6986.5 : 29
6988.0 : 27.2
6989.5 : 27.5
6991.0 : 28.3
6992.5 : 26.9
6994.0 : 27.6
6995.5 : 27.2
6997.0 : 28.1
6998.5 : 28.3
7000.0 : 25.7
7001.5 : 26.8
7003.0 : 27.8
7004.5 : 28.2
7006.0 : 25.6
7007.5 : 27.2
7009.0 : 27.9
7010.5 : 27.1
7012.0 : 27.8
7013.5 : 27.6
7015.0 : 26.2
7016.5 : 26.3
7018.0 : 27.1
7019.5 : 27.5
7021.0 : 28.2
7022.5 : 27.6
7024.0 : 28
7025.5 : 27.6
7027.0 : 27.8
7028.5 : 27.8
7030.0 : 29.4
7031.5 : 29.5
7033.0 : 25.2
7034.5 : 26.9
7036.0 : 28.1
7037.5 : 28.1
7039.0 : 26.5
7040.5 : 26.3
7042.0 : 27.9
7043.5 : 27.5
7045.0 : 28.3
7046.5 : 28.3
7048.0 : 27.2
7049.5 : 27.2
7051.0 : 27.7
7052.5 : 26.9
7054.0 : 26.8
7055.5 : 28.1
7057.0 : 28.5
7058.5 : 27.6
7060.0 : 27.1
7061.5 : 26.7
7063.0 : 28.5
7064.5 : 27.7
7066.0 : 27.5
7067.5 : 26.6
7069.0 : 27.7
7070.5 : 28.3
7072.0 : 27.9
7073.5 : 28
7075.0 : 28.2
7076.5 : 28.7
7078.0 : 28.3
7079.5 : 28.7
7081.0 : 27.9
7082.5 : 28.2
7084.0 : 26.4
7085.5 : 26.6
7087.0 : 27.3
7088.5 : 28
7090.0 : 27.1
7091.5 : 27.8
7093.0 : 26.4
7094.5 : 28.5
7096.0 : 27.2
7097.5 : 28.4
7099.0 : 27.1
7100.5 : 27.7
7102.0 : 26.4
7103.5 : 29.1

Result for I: 0.7 Ang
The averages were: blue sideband 28.2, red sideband 27.5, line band 27.6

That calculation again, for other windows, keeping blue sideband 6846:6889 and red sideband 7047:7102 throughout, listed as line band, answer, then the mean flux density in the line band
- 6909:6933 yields 0.6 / 28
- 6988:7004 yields 0.4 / 27.4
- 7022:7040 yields 0.1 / 27.7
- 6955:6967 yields 0.1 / 28.1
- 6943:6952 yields 0.1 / 28.1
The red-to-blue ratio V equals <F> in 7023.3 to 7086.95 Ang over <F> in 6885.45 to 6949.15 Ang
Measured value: 0.98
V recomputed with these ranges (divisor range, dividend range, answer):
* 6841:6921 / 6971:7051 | 0.96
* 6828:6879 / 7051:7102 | 0.95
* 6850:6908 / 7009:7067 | 0.95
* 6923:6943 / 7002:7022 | 0.98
